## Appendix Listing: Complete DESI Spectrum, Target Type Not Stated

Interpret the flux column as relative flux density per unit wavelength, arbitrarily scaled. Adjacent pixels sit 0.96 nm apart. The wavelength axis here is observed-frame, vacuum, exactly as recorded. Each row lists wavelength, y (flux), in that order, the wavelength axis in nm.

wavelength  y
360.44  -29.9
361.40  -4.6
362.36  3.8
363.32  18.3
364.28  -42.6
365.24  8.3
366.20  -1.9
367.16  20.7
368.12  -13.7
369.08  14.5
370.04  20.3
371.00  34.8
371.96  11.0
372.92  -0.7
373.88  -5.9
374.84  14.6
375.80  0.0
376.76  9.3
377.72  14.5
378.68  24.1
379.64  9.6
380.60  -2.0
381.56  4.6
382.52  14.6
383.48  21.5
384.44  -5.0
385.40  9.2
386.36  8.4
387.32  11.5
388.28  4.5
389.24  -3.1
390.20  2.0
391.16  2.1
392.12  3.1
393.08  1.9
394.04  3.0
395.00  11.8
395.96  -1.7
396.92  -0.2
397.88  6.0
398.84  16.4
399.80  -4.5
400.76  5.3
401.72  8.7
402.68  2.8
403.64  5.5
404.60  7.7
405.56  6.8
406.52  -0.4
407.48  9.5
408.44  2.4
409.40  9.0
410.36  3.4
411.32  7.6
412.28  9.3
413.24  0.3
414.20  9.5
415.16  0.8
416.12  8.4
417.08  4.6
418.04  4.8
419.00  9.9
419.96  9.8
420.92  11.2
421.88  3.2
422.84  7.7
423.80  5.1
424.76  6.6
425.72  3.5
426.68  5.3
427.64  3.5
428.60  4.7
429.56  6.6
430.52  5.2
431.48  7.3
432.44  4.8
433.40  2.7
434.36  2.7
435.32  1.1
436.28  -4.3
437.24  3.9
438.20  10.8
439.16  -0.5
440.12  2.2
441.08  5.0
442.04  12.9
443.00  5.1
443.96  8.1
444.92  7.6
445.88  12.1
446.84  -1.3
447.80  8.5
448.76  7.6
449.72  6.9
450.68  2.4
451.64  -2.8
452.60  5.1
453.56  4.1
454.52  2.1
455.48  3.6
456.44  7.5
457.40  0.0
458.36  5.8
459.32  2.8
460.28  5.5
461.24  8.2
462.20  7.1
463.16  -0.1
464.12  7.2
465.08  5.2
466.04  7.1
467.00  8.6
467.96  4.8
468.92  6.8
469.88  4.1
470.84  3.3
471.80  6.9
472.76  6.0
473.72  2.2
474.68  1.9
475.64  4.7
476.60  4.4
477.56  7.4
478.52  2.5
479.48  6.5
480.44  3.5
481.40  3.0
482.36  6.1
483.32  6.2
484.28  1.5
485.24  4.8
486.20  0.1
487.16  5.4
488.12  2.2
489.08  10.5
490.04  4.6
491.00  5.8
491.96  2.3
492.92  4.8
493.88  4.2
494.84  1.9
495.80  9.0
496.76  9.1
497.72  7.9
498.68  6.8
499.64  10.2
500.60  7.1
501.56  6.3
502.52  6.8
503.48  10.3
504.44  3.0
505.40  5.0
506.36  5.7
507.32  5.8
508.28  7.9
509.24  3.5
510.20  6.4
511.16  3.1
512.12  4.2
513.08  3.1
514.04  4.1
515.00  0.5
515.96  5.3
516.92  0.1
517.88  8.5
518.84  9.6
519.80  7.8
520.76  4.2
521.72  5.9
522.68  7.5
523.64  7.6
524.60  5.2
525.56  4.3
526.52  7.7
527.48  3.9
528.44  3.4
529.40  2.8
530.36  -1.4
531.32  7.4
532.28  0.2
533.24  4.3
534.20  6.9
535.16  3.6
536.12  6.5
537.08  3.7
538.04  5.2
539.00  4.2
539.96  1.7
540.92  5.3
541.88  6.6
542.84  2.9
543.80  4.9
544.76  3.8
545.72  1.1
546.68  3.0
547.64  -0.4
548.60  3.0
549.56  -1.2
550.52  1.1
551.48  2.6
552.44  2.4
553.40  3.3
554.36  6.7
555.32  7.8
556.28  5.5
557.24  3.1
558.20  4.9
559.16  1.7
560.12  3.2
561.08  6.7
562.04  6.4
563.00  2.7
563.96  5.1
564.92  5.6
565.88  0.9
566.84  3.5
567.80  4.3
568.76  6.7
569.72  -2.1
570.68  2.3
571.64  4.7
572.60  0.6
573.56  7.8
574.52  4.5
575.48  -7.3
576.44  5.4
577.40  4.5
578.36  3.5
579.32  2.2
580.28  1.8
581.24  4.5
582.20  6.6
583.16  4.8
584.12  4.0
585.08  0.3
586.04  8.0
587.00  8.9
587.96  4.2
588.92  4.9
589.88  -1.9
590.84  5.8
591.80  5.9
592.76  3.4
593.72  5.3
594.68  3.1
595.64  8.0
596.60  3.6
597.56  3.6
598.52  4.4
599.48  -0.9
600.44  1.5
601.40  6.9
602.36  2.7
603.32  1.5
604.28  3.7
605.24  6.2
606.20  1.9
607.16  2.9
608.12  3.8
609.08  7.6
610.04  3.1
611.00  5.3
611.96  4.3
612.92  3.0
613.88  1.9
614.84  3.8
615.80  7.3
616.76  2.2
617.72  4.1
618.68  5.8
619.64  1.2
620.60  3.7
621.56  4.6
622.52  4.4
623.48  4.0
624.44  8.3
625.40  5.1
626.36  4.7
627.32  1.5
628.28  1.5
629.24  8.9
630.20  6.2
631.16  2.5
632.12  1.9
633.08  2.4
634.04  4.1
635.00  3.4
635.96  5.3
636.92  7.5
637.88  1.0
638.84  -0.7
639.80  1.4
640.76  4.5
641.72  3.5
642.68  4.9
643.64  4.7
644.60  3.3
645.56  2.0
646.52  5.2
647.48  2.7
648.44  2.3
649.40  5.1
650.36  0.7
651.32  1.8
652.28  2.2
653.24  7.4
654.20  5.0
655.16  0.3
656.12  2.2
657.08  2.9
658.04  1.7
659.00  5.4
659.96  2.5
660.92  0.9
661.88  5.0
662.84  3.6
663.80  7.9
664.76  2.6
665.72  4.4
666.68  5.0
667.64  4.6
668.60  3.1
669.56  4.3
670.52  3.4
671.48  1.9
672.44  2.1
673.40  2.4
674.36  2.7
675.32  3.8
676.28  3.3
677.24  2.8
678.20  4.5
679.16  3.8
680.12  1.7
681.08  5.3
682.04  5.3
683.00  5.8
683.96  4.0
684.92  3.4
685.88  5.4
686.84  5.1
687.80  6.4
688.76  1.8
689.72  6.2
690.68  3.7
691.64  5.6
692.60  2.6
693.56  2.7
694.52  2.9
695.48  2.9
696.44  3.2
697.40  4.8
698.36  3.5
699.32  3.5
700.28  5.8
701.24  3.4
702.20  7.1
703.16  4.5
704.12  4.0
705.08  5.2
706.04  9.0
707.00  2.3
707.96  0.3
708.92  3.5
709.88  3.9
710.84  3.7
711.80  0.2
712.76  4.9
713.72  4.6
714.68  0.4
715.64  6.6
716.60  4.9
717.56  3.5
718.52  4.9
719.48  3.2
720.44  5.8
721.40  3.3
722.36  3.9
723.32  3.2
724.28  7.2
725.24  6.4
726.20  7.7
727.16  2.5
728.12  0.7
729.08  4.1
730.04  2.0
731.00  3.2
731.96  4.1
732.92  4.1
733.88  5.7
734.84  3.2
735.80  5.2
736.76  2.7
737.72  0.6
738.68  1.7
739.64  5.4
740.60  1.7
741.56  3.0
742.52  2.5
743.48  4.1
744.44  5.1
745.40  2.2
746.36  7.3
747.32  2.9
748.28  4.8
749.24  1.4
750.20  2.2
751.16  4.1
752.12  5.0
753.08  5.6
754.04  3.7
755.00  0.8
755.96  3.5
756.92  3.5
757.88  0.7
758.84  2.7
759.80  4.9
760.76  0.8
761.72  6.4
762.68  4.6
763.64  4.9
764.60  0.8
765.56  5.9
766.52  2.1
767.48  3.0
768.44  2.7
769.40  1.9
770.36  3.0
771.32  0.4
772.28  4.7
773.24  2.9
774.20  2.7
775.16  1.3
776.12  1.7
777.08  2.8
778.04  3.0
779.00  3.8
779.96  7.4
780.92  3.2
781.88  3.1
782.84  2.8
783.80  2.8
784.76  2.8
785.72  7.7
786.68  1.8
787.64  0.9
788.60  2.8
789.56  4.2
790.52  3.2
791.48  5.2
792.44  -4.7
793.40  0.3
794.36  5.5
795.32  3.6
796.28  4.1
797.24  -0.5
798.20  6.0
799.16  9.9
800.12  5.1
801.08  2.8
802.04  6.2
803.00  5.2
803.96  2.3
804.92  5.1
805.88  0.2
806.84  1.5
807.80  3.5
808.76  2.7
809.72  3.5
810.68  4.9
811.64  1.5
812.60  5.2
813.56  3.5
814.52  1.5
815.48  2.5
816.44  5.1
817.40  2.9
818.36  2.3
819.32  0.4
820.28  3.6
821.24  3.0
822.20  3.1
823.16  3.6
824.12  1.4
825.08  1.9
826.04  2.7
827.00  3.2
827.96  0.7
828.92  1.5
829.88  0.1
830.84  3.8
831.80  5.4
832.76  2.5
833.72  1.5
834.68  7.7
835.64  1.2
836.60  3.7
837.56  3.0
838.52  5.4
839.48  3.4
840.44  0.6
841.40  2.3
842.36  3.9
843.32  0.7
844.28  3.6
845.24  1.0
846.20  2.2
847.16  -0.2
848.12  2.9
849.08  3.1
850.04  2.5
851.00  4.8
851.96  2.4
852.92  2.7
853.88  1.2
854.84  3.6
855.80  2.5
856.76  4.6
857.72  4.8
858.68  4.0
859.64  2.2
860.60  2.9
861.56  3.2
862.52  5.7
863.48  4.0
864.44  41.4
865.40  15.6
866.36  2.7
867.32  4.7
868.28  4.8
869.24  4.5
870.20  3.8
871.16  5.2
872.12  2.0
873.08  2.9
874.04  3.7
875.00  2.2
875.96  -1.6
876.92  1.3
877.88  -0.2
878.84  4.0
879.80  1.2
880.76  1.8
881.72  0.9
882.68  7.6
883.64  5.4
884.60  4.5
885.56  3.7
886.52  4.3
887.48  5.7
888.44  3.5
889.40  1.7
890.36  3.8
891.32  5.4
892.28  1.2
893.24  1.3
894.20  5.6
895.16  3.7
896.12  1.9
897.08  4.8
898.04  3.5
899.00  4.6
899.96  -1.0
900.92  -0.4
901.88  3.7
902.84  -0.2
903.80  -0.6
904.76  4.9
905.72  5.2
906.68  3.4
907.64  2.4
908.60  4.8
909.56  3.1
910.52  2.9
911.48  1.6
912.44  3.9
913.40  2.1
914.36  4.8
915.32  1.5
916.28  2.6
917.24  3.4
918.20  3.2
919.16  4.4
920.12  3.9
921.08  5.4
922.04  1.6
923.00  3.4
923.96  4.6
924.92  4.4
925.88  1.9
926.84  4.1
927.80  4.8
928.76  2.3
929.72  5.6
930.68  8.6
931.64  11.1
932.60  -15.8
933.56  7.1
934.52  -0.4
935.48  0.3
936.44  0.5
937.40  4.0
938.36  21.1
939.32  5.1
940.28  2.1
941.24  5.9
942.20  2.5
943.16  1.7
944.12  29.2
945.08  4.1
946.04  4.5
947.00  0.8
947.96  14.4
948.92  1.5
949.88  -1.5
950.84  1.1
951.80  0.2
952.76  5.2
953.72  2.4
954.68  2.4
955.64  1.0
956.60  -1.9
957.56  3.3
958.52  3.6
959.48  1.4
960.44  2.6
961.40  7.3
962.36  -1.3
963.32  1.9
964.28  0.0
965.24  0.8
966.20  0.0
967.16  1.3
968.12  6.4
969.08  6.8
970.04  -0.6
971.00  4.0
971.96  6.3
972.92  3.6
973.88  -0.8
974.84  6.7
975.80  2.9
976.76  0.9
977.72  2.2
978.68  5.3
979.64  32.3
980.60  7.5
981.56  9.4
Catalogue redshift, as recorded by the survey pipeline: 1.318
